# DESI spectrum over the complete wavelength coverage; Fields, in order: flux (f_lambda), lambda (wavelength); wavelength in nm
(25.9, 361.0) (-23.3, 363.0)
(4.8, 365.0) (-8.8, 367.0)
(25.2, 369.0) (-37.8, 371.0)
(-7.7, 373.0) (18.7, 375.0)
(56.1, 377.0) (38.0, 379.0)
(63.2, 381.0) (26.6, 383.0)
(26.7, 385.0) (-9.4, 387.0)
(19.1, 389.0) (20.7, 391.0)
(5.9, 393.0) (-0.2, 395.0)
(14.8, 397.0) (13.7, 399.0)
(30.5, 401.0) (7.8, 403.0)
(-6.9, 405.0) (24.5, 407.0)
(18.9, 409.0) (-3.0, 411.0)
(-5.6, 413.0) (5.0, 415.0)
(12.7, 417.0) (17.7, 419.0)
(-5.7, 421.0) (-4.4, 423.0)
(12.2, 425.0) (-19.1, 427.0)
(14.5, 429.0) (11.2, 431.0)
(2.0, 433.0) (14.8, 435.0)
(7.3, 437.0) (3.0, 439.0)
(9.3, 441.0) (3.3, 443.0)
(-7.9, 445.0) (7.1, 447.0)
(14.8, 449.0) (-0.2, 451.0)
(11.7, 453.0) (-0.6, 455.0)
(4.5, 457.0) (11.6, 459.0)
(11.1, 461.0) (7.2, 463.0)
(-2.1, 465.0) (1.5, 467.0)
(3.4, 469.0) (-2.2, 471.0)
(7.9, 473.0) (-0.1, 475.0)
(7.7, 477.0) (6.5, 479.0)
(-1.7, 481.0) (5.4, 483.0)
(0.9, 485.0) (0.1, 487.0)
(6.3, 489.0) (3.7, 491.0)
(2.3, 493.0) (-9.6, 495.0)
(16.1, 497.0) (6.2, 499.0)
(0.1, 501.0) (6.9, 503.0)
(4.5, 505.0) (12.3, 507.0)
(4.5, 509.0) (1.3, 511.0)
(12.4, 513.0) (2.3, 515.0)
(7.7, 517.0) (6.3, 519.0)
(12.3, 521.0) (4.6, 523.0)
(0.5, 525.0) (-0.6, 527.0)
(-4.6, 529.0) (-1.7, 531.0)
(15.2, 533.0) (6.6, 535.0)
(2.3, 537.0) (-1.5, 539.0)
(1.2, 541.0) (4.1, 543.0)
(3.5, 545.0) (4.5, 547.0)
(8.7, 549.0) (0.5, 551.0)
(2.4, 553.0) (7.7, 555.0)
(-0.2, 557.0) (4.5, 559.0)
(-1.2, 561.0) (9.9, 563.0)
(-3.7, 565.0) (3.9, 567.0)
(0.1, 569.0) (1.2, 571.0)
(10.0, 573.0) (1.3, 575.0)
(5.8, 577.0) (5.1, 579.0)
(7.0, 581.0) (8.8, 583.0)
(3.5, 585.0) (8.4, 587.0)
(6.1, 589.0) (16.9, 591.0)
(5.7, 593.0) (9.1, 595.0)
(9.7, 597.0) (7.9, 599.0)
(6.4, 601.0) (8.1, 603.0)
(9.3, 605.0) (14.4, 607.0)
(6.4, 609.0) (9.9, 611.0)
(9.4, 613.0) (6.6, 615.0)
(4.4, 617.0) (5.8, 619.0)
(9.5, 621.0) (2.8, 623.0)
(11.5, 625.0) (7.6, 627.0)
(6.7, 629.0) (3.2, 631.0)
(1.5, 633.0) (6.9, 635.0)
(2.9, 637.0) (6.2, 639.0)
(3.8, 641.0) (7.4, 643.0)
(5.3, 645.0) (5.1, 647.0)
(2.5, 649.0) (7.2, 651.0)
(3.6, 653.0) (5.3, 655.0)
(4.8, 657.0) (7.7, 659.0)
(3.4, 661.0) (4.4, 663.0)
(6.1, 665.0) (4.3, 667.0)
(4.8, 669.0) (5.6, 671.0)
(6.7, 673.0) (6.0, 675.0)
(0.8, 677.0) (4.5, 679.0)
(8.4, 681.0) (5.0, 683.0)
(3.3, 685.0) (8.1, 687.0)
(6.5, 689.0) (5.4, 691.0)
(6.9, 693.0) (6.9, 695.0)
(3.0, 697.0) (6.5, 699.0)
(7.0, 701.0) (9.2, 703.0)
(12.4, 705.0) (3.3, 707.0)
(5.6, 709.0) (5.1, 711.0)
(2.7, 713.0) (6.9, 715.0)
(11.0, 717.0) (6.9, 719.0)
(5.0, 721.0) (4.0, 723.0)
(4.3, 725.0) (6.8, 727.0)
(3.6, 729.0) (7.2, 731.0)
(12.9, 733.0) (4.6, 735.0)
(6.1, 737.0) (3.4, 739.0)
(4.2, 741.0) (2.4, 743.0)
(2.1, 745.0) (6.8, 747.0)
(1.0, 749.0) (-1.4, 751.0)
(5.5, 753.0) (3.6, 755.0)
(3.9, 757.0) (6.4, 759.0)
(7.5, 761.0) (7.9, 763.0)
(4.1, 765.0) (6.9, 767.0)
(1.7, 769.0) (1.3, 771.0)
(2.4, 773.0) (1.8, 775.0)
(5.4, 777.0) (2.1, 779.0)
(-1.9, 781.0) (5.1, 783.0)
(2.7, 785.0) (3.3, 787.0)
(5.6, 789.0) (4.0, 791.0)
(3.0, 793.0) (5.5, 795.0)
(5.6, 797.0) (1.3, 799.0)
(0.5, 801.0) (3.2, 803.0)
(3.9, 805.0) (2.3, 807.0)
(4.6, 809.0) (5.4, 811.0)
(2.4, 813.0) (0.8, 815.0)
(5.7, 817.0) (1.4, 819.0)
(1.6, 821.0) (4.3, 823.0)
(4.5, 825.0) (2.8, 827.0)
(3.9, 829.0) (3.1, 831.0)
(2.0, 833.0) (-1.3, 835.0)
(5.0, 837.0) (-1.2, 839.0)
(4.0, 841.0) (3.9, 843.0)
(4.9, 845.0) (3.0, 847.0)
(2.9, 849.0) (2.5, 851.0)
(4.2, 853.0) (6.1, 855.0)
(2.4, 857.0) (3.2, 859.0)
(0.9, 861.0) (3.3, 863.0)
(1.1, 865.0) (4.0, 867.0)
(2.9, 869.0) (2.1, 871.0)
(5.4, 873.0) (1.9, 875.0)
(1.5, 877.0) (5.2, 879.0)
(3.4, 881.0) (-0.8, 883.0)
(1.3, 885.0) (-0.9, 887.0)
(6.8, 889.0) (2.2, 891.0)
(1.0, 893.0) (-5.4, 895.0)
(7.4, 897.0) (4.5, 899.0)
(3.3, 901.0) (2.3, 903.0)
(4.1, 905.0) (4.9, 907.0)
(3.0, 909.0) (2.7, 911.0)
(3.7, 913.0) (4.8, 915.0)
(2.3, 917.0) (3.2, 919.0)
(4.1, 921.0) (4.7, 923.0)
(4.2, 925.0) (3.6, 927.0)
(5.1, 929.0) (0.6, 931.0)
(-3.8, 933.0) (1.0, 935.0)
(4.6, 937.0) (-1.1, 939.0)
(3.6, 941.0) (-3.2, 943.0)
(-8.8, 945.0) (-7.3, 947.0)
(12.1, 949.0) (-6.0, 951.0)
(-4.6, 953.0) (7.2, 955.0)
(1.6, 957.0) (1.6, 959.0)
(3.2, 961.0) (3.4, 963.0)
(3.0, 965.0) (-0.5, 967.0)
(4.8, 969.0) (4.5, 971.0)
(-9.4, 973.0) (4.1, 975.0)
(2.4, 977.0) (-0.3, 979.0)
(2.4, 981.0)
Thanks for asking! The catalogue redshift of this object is 0.46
